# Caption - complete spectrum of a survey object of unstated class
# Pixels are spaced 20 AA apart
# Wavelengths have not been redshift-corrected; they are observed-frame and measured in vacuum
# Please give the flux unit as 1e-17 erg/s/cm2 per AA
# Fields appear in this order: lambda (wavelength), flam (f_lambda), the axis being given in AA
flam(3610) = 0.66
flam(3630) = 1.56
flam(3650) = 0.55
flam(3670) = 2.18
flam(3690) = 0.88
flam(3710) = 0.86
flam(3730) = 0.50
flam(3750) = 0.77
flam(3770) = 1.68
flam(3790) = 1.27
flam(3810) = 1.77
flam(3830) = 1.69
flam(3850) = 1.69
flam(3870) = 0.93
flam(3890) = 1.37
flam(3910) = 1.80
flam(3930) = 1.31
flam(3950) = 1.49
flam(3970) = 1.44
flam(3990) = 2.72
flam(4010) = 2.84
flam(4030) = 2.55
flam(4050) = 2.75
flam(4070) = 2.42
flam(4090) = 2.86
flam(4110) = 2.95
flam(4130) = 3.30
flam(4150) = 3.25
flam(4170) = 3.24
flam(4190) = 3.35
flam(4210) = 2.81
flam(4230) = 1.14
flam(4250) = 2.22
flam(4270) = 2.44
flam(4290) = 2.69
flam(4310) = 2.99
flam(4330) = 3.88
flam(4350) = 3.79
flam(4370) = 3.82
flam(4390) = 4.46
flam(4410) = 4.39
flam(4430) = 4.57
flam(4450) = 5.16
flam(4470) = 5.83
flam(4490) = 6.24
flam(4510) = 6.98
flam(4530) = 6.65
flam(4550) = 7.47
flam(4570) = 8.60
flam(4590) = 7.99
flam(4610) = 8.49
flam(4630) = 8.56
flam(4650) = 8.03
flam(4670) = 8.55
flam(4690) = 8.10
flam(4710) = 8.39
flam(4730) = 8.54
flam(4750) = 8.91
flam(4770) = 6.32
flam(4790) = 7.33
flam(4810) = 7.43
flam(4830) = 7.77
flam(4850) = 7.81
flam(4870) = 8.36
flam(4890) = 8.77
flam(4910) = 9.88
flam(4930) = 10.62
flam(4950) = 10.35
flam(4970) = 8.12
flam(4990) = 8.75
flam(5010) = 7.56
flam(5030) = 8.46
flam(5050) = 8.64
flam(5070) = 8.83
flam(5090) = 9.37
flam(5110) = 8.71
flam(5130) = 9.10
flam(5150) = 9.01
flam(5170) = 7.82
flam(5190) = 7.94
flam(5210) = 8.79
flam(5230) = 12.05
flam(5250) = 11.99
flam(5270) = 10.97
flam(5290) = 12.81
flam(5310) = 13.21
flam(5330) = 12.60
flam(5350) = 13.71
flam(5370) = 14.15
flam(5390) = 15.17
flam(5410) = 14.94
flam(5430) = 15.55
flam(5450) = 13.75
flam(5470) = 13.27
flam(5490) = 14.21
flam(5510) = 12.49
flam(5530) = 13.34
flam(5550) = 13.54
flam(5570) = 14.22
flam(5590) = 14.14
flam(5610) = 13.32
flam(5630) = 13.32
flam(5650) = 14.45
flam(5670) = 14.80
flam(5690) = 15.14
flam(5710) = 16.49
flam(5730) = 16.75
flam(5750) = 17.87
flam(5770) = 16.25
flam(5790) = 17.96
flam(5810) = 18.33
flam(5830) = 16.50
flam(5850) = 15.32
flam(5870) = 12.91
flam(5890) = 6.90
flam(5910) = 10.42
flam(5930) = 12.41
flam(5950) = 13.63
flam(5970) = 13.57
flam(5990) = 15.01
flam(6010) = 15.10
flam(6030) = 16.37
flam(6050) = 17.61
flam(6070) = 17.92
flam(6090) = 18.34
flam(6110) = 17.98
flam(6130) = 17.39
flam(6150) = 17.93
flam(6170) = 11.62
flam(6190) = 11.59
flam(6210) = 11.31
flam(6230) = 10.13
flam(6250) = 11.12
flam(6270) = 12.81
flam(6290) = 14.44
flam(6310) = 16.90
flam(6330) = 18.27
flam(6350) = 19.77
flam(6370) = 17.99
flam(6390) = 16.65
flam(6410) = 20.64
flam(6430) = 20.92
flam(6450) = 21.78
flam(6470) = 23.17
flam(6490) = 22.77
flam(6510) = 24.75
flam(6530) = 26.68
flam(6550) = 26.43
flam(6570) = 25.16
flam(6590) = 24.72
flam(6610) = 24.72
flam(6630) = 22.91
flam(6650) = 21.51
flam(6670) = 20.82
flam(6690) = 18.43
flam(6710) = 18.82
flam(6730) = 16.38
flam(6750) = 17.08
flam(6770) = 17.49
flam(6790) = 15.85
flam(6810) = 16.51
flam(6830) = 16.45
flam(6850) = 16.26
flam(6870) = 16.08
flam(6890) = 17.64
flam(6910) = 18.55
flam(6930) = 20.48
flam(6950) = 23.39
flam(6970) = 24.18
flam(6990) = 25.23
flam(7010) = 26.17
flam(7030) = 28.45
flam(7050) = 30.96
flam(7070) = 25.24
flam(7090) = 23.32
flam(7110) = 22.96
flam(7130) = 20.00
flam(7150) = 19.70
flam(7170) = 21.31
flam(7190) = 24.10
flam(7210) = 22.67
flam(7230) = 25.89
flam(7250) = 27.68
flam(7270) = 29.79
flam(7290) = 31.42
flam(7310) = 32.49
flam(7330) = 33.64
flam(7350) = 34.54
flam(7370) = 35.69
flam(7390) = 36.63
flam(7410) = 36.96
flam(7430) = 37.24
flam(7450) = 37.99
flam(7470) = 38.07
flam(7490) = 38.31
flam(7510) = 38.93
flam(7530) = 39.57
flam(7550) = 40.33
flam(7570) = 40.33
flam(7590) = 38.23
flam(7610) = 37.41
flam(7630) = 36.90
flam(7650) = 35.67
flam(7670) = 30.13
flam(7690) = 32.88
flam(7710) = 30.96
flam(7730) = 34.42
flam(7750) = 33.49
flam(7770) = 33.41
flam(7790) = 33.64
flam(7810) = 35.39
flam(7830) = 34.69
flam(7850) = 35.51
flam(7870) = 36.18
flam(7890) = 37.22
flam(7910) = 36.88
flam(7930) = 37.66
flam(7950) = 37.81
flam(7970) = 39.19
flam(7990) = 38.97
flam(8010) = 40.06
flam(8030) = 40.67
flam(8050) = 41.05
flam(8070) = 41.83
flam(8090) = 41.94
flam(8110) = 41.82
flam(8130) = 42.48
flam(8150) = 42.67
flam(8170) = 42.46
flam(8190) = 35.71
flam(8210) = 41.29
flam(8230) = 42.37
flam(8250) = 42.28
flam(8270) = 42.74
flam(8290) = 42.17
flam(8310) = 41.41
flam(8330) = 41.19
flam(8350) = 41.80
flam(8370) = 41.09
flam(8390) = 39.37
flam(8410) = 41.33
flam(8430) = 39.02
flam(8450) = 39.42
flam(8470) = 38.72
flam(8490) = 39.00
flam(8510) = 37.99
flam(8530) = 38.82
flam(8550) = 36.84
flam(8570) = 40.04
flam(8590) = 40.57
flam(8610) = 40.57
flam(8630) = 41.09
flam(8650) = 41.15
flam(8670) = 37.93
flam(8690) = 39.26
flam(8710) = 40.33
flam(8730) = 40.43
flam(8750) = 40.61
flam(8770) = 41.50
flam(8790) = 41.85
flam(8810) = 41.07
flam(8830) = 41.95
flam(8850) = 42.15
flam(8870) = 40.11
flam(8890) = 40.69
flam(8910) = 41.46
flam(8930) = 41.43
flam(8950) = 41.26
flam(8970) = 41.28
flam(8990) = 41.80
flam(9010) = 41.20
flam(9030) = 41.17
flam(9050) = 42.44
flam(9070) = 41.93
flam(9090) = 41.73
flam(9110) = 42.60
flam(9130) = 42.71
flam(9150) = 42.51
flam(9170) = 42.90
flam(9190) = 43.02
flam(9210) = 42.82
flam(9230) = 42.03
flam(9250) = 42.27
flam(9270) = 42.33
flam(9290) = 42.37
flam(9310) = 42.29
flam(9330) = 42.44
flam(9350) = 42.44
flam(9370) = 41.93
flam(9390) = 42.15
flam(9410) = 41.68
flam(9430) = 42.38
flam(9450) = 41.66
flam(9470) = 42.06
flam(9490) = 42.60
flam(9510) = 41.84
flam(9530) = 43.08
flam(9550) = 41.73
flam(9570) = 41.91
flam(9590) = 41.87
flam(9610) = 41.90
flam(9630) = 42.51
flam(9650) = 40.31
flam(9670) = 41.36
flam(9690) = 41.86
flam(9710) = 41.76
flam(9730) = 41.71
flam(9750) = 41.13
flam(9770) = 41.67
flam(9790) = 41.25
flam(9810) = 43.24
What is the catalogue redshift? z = 0.000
